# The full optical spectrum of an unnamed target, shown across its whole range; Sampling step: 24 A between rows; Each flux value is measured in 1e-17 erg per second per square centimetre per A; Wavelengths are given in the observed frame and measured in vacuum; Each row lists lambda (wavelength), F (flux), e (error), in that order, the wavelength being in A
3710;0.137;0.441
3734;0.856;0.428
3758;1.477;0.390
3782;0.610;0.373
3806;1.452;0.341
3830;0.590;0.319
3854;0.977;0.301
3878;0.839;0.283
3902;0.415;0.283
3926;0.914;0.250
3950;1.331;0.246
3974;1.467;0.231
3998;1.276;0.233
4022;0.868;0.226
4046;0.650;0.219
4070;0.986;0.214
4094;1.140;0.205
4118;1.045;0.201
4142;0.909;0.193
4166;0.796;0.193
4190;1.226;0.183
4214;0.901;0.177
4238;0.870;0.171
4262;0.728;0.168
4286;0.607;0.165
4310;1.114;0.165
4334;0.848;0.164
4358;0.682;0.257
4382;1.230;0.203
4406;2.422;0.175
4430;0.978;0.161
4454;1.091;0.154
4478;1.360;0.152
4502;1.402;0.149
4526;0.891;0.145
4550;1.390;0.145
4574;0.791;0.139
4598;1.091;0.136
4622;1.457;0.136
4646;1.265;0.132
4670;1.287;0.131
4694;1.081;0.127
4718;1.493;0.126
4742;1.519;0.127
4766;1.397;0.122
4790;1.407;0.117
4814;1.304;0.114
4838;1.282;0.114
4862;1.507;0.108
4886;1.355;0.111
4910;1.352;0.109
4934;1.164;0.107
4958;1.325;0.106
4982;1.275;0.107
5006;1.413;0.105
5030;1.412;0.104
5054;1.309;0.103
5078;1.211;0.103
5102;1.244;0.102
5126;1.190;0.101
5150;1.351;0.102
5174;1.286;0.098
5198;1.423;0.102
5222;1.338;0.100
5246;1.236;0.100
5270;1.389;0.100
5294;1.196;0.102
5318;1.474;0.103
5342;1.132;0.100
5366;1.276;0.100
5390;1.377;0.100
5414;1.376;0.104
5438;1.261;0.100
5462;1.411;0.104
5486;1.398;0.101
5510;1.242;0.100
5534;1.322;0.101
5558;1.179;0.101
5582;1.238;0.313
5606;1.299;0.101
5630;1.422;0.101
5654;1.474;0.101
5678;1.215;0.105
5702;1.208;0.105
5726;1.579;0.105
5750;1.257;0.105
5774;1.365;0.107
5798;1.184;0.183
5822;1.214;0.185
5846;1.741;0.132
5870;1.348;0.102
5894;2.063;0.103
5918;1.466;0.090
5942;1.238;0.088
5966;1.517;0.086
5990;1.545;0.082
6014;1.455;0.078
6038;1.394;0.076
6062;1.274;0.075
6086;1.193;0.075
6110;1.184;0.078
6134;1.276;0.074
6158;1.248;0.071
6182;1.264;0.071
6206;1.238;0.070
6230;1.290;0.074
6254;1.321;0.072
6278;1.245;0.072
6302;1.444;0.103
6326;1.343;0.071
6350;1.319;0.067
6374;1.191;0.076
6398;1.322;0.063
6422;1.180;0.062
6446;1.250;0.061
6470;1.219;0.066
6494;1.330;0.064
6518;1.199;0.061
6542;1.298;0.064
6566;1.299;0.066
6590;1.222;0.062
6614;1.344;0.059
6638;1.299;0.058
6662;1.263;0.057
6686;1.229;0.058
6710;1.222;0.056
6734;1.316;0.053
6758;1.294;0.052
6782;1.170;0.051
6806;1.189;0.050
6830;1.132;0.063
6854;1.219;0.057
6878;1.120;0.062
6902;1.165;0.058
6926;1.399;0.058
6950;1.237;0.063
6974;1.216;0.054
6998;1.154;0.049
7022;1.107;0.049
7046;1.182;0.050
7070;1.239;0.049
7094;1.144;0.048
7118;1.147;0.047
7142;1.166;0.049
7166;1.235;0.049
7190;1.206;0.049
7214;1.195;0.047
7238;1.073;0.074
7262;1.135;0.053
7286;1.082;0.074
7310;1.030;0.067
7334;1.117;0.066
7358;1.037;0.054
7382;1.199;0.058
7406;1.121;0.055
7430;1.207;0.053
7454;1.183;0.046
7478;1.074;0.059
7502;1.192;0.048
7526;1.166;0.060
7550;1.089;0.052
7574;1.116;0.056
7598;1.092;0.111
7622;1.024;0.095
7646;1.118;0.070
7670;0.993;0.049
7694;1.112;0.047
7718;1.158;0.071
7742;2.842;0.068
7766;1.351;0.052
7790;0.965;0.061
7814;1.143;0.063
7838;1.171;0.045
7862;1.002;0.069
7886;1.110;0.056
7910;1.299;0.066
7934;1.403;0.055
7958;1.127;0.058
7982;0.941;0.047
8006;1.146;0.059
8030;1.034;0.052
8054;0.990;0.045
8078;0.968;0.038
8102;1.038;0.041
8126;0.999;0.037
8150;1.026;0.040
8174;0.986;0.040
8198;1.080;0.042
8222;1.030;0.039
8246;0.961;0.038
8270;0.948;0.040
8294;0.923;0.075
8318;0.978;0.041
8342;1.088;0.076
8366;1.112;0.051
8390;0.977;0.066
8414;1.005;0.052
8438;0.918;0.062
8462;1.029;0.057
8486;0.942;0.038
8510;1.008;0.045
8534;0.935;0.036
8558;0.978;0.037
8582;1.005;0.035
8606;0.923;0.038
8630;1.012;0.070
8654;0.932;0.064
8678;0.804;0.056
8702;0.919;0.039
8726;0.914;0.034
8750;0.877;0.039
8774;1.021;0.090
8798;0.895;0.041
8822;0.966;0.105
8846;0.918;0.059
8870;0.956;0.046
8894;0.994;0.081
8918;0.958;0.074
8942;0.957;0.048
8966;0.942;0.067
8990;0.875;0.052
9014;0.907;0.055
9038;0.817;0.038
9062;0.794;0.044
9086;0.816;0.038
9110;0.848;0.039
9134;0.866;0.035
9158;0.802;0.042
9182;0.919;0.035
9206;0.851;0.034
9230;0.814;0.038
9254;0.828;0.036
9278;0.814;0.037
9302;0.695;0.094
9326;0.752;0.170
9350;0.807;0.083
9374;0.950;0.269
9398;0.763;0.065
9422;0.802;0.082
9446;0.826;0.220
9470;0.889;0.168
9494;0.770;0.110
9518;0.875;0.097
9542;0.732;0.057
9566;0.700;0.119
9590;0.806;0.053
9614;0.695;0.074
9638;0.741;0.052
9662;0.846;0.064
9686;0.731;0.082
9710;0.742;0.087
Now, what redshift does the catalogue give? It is 0.18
